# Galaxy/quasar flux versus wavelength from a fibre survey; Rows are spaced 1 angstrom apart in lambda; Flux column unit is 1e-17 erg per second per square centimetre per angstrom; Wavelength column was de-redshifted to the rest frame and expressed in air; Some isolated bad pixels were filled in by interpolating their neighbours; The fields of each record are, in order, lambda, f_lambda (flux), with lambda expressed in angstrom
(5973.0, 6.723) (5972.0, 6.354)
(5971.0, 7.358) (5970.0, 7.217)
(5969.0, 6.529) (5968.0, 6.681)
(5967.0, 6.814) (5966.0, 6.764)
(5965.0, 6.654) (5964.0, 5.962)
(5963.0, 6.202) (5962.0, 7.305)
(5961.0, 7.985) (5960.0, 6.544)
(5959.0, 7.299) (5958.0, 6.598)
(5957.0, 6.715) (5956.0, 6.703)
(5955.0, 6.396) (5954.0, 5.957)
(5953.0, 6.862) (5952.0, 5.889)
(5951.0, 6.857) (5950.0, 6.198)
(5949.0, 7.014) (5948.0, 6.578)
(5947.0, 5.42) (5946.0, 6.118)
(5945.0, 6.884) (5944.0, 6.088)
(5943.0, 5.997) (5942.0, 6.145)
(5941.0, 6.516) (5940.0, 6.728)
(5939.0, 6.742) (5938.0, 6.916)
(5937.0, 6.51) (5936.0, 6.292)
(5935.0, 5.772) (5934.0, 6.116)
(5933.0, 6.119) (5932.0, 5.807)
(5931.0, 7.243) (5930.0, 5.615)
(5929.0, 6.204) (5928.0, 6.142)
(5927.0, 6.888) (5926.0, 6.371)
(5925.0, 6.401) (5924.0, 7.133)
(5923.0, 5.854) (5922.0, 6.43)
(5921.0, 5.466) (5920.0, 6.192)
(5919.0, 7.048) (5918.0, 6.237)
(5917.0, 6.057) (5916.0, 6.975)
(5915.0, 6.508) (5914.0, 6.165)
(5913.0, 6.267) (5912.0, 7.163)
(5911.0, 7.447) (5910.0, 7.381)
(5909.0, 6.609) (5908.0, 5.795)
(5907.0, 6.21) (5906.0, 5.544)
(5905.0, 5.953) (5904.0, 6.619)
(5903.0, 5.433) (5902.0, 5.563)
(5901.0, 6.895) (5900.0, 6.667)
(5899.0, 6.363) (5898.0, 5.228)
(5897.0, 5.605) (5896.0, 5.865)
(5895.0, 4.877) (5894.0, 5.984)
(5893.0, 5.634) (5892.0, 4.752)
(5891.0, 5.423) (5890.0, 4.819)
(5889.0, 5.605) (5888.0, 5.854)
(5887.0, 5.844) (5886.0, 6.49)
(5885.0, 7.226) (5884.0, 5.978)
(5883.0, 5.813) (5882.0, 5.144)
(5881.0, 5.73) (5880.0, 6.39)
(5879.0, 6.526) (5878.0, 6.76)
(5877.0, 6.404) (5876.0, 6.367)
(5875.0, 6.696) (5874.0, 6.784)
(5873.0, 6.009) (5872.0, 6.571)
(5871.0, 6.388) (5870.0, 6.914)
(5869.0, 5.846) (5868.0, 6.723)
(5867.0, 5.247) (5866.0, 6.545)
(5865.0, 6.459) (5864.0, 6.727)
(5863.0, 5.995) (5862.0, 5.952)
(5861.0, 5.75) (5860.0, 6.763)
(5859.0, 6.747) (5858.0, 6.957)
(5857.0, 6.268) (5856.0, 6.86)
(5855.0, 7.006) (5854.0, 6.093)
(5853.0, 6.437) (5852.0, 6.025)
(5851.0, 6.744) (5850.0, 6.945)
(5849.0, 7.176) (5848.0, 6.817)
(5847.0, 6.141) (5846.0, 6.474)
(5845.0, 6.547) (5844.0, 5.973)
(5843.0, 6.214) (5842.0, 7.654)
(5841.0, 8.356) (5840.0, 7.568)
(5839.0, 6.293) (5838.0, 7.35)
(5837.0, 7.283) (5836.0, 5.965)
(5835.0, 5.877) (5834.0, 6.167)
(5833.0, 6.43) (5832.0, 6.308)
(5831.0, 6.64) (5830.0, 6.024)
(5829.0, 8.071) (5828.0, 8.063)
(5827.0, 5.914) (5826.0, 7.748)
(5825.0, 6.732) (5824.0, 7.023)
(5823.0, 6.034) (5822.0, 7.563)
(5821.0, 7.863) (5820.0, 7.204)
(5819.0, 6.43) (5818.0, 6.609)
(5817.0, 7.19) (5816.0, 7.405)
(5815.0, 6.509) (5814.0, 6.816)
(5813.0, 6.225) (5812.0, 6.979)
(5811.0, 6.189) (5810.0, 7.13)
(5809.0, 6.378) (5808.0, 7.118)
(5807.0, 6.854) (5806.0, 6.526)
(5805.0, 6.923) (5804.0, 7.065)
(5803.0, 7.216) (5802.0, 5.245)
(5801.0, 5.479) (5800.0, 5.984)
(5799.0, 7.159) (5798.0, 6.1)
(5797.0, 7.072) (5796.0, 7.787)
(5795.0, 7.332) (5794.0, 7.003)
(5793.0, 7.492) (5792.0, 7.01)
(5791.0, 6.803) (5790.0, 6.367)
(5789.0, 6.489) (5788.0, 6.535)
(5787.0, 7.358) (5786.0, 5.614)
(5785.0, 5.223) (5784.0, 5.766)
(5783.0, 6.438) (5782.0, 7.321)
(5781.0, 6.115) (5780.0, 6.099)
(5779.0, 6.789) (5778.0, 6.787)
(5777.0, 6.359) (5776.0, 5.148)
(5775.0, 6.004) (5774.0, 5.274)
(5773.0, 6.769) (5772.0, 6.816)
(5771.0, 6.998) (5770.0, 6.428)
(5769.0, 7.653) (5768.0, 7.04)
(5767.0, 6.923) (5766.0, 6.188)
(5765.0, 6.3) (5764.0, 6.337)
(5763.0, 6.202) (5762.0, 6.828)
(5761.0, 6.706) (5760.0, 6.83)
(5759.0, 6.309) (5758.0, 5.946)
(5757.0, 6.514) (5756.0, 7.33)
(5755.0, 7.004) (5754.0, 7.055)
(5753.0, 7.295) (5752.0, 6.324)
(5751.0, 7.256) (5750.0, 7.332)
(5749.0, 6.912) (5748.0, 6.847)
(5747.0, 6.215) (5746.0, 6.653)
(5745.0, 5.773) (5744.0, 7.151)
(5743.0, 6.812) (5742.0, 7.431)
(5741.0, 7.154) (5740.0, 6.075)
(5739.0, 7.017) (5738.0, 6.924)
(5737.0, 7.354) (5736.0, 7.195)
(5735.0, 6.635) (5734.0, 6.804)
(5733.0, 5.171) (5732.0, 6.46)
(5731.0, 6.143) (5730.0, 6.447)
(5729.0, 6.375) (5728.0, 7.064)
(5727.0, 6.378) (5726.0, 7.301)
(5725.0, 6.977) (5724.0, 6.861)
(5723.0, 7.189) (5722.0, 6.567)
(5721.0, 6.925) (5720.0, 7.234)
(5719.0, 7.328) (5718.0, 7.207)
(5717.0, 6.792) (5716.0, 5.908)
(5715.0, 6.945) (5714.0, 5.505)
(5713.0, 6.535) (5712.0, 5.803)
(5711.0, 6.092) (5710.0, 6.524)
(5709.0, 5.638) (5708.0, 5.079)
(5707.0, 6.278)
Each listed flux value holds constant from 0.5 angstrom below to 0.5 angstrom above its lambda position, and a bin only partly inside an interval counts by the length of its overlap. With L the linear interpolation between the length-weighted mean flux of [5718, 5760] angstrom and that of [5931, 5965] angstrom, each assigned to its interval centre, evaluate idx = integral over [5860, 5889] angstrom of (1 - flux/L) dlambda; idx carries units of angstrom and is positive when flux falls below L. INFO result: 1.5 angstrom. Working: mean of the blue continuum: 6.78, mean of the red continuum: 6.48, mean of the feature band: 6.25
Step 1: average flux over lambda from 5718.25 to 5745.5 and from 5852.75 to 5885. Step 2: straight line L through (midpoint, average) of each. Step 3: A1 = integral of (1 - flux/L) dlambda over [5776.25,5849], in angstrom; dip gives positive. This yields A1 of -2.13 angstrom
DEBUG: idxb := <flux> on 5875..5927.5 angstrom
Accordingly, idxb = 6.16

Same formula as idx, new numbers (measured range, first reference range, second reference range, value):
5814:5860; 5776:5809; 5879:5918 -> -3.12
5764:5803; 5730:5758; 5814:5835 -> 1.69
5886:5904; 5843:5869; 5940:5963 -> 2.12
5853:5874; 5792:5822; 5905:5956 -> 0.69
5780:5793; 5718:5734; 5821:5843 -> 0.72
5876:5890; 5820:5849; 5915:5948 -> 1.04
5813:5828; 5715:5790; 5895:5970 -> -0.91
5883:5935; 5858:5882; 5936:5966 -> 2.36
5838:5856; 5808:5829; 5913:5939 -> 0.06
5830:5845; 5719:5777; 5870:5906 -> -1.05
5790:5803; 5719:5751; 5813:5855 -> 0.14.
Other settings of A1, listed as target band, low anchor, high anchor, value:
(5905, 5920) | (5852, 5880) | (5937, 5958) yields -0.1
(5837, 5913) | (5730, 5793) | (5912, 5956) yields 1.4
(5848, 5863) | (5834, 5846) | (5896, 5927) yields 0.3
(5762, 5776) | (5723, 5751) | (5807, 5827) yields 0.6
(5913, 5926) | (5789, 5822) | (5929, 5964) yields 0.3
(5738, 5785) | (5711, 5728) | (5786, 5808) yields 0.8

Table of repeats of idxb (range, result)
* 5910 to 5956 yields 6.41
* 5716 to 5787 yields 6.64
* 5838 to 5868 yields 6.59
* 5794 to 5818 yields 6.73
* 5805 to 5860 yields 6.78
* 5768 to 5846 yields 6.69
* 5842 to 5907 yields 6.2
